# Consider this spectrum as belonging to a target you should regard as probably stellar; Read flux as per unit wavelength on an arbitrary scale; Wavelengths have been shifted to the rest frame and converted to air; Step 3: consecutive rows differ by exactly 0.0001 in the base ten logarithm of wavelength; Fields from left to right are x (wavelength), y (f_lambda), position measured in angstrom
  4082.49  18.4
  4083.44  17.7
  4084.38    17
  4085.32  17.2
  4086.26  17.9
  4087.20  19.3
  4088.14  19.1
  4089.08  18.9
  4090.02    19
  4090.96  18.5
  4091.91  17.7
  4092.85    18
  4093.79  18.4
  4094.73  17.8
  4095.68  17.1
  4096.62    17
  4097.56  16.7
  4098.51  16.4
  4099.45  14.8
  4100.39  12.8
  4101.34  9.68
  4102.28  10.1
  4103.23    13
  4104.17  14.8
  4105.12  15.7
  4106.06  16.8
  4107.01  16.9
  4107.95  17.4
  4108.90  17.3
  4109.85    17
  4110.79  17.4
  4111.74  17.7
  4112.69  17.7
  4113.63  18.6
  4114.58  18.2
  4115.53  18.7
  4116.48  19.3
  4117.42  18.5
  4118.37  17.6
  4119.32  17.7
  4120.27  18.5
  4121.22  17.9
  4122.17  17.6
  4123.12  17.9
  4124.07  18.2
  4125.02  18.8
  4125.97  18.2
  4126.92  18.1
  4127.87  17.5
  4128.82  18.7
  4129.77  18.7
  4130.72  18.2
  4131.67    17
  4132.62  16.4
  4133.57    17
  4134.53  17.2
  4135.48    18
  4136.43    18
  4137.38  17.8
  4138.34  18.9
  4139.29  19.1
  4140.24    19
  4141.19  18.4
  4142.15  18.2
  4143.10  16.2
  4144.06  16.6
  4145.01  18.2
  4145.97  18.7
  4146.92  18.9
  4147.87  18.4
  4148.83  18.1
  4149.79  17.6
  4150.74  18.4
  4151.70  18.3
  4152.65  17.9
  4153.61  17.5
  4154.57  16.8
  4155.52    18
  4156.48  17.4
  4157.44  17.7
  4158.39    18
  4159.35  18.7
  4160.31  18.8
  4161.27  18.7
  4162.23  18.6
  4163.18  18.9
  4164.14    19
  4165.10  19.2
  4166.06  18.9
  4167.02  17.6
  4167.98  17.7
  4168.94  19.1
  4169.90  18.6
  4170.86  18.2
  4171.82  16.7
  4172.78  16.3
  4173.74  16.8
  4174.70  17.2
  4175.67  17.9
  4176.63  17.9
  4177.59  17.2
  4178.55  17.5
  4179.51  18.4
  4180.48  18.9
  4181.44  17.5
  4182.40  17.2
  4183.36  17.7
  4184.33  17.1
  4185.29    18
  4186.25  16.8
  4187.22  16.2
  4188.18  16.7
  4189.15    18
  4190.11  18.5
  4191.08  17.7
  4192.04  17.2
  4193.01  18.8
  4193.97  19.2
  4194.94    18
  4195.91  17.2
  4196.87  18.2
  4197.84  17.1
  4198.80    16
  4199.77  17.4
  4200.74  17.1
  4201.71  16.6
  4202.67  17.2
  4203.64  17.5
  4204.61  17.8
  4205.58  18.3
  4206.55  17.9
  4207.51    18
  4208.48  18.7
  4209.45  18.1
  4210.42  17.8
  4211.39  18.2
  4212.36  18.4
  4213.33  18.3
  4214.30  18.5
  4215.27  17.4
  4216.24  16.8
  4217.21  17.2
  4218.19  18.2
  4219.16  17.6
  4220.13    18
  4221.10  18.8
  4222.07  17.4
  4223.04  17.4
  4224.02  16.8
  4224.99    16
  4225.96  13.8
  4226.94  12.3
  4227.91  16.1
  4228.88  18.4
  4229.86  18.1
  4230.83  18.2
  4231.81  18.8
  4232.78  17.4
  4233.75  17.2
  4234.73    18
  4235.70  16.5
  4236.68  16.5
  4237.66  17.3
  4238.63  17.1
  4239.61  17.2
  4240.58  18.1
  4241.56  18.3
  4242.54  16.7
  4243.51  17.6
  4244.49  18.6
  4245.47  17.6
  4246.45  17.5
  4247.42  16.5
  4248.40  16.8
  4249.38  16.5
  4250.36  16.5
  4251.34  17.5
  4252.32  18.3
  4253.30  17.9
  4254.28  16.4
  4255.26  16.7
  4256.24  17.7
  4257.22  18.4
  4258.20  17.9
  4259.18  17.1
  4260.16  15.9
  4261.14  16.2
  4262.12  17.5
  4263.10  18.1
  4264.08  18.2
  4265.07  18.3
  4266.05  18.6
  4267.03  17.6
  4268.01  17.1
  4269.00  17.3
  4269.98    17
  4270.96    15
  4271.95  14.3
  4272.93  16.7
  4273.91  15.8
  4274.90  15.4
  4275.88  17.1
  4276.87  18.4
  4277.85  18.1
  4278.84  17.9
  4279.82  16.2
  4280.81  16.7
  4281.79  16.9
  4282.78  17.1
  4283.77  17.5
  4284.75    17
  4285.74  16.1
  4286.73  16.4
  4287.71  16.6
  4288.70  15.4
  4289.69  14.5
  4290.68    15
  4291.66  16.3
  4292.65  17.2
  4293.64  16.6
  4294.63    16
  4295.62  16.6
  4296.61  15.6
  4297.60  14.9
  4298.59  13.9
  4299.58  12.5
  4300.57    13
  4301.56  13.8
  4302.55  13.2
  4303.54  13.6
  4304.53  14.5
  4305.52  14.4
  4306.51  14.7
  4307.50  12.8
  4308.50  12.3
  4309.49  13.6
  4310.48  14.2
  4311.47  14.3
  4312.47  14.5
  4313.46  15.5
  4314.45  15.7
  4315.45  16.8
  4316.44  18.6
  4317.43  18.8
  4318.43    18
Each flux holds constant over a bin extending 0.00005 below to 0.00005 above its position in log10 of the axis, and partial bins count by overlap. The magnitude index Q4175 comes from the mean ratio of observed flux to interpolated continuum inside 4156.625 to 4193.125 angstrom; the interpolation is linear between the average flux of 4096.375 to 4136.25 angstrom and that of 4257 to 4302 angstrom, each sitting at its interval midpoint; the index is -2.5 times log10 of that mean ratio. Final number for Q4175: -0.07 mag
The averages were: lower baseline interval 17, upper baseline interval 16.4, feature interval 17.9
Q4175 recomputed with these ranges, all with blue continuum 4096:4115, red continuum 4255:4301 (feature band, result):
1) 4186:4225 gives -0.092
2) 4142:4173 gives -0.131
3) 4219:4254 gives -0.055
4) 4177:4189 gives -0.086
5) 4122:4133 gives -0.133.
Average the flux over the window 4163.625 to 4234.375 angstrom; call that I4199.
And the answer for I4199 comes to 17.6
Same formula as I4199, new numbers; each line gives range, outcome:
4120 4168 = 18.1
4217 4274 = 17.2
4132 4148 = 17.9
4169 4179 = 17.5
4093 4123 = 16.6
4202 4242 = 17.4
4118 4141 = 18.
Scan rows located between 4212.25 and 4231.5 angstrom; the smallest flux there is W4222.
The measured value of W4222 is 12.3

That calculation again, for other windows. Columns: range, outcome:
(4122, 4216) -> 16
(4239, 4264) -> 15.9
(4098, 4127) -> 9.68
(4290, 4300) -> 12.5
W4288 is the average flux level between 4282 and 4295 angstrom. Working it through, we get 16.3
